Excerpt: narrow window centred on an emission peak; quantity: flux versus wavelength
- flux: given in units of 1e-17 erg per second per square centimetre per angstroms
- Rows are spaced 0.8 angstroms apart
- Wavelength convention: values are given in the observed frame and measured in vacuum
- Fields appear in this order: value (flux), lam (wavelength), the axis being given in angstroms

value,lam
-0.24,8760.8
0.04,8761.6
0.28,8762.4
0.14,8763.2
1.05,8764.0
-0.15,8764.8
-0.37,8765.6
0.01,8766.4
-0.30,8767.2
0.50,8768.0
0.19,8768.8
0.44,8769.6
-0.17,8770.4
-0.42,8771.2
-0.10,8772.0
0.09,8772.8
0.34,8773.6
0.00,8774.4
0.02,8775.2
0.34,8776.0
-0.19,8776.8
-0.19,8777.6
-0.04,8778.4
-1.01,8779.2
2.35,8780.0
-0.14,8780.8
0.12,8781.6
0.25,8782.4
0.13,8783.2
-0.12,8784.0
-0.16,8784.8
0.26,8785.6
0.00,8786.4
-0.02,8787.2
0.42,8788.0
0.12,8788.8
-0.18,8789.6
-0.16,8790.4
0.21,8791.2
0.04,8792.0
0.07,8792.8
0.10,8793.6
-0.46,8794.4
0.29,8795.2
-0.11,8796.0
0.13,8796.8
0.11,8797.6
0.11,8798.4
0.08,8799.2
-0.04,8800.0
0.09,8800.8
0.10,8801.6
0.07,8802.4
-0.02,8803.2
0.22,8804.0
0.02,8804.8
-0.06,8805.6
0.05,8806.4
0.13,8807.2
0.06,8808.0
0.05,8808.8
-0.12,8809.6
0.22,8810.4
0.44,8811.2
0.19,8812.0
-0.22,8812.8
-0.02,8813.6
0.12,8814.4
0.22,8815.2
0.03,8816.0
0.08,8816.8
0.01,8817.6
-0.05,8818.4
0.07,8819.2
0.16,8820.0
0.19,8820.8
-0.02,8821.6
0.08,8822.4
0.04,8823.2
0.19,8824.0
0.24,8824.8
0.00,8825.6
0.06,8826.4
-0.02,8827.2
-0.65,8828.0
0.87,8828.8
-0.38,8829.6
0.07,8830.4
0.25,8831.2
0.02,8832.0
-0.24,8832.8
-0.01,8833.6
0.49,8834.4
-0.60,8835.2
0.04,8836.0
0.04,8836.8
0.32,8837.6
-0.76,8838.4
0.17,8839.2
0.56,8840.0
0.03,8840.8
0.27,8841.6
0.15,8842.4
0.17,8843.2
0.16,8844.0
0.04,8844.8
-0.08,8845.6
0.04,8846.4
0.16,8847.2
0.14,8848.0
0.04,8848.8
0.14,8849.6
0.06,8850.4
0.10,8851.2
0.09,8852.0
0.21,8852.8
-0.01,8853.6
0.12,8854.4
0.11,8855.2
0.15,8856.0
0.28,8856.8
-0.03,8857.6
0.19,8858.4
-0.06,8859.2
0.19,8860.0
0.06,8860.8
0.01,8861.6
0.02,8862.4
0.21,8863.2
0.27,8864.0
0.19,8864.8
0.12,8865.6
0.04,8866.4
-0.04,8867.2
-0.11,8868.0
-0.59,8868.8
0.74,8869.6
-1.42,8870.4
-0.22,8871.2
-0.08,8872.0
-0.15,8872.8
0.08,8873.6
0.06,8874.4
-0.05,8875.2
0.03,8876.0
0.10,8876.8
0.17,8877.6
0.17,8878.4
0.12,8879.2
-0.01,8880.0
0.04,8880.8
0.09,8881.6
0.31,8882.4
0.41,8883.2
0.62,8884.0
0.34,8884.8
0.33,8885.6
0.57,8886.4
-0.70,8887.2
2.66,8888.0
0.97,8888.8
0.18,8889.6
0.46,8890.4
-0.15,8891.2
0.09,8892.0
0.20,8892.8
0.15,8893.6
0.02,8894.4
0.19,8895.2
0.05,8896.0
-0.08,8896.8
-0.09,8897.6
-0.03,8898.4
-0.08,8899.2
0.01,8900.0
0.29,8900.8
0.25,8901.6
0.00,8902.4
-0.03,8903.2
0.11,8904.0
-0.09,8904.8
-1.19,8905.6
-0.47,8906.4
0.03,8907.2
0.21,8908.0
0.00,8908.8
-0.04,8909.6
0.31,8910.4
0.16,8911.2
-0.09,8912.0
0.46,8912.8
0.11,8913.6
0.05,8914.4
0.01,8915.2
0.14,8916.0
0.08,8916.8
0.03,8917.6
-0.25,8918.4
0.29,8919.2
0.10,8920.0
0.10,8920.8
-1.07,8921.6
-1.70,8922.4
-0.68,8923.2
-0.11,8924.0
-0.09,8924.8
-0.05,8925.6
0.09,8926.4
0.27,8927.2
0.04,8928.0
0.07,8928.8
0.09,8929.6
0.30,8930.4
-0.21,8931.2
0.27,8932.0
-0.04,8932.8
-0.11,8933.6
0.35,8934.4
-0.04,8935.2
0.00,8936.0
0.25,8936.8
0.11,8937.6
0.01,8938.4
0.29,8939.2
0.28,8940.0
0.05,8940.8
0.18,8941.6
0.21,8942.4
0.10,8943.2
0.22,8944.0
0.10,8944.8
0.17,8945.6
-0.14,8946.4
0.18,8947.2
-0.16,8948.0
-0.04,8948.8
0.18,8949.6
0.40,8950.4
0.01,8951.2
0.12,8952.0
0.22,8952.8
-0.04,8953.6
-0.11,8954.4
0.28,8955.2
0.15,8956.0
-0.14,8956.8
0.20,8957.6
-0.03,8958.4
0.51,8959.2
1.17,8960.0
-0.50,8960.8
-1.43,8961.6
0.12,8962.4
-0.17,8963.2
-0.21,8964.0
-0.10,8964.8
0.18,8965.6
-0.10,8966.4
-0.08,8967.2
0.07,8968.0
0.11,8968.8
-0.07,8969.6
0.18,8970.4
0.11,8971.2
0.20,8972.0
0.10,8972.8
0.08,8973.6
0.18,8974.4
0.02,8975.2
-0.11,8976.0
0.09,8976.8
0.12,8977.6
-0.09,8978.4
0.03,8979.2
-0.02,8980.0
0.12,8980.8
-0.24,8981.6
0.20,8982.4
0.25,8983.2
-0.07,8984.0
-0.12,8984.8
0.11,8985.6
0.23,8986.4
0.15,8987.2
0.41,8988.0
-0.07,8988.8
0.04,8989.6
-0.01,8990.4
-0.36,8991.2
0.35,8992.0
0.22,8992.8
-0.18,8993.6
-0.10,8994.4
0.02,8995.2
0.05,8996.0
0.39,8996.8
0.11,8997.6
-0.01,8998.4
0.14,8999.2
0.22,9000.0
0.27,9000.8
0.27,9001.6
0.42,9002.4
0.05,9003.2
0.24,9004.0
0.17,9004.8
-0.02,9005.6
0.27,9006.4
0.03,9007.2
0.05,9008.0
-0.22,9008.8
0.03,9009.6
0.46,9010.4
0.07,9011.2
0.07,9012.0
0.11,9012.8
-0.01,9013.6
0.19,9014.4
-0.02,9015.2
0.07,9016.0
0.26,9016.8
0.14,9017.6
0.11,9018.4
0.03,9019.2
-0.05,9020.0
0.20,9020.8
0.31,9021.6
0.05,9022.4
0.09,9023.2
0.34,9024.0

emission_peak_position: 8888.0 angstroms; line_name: H-gamma 4340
